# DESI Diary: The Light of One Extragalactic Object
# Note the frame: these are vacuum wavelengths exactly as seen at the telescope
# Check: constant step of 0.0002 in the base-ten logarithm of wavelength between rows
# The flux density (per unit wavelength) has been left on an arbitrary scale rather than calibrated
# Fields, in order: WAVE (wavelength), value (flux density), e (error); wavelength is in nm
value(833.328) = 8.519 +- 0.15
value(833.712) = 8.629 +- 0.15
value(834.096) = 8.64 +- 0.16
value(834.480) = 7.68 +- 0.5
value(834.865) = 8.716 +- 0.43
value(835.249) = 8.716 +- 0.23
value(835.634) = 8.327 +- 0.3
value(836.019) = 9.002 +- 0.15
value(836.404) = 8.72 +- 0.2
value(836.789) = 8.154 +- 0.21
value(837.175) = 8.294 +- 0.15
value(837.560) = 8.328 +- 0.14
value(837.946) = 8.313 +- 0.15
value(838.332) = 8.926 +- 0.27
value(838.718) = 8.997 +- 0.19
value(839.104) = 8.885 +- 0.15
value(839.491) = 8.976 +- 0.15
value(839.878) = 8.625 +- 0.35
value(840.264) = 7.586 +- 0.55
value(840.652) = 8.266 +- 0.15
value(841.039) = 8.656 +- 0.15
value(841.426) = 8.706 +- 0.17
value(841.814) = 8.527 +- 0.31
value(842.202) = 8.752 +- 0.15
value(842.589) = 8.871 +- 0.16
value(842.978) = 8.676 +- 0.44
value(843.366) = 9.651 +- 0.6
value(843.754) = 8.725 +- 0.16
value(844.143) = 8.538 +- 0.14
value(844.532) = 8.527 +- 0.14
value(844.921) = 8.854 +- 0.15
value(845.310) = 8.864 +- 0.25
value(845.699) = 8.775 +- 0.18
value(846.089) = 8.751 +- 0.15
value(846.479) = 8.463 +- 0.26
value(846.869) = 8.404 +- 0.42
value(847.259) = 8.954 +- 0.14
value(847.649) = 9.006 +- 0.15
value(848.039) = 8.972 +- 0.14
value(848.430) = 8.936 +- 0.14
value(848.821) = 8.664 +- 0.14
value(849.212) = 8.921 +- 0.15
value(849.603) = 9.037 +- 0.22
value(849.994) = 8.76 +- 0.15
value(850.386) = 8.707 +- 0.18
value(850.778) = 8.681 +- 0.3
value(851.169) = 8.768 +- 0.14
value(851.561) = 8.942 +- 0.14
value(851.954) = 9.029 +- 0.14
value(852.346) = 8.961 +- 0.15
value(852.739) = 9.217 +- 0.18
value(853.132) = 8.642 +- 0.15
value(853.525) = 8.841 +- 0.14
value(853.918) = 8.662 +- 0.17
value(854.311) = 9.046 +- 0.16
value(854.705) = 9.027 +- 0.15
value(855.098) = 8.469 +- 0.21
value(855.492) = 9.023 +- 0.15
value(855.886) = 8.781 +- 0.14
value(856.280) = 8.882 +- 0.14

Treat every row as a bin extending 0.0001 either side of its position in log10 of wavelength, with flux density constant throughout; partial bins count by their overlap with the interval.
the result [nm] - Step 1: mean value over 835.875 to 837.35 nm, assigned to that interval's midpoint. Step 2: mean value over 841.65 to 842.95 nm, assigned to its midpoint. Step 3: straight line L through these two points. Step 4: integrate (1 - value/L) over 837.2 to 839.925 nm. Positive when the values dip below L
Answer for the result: -0.03 nm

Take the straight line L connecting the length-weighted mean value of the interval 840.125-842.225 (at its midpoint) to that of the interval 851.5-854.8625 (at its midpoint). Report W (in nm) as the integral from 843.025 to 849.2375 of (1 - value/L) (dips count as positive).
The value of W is -0.135 nm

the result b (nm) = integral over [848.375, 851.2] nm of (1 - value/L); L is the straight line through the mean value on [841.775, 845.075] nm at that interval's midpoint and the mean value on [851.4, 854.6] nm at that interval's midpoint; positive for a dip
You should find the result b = 0.02 nm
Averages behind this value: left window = 8.8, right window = 8.92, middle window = 8.81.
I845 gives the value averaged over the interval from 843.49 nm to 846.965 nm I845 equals 8.68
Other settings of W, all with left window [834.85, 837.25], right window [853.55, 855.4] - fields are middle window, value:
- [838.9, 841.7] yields 0.03 nm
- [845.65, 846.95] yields 0.02 nm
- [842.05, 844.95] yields -0.05 nm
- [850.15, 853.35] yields -0.03 nm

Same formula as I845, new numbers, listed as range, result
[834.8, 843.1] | 8.59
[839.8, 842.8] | 8.49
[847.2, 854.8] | 8.89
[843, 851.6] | 8.81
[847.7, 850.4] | 8.87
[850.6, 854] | 8.87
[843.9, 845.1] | 8.64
